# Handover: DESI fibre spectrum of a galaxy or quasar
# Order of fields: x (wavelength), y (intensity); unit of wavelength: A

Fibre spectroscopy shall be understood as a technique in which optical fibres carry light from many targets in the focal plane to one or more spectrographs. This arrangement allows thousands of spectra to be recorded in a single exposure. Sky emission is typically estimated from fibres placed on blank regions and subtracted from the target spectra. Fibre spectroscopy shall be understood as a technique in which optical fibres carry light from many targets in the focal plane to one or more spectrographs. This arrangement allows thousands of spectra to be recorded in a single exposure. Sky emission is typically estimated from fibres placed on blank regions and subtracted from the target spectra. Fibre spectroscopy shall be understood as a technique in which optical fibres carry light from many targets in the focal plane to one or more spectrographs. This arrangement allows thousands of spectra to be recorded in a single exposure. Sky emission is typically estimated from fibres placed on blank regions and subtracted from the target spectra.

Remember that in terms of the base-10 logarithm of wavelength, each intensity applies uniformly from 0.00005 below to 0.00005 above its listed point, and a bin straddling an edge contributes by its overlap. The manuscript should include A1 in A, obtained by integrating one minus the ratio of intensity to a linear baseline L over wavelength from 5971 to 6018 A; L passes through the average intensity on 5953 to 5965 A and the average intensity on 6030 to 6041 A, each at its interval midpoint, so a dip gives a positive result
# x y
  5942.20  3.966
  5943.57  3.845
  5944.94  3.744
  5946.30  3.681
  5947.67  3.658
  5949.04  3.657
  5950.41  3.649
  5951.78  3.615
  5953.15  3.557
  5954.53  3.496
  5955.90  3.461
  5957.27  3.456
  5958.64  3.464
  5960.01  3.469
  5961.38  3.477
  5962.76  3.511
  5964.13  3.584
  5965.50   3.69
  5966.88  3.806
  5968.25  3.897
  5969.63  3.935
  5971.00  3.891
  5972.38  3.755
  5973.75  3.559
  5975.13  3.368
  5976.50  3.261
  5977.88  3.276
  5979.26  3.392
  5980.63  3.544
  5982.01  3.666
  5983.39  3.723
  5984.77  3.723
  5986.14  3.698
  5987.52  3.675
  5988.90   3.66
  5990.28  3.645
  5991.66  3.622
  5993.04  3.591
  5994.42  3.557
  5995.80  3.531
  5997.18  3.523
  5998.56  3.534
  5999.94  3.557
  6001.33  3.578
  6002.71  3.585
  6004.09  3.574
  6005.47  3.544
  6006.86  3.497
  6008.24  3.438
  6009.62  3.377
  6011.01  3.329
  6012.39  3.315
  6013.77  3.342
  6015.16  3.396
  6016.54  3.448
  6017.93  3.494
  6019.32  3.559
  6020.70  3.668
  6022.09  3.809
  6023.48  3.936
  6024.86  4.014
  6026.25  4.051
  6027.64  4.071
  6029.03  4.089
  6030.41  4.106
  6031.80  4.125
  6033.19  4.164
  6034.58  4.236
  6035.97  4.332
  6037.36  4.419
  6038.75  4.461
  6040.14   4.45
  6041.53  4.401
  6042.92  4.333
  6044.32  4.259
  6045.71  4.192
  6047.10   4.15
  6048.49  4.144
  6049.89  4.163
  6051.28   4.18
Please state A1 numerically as 4.0 A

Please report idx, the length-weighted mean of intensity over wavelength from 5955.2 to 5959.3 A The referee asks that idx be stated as 3.46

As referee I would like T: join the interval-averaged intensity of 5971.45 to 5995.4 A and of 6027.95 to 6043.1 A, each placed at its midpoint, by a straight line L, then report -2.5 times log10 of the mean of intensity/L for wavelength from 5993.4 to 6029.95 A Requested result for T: 0.099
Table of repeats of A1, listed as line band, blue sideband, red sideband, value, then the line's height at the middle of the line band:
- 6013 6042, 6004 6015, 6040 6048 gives -0.74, 3.87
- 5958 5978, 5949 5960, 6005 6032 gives -0.24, 3.56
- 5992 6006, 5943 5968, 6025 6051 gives 1.33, 3.93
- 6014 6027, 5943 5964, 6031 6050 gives 1.32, 4.11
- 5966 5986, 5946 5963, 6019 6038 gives 0.33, 3.69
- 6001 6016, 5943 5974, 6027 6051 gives 2.11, 4.02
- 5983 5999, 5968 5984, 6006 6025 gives -0.23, 3.57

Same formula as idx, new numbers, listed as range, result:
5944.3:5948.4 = 3.7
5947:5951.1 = 3.65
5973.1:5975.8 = 3.46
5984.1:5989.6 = 3.69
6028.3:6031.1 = 4.11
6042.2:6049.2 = 4.21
